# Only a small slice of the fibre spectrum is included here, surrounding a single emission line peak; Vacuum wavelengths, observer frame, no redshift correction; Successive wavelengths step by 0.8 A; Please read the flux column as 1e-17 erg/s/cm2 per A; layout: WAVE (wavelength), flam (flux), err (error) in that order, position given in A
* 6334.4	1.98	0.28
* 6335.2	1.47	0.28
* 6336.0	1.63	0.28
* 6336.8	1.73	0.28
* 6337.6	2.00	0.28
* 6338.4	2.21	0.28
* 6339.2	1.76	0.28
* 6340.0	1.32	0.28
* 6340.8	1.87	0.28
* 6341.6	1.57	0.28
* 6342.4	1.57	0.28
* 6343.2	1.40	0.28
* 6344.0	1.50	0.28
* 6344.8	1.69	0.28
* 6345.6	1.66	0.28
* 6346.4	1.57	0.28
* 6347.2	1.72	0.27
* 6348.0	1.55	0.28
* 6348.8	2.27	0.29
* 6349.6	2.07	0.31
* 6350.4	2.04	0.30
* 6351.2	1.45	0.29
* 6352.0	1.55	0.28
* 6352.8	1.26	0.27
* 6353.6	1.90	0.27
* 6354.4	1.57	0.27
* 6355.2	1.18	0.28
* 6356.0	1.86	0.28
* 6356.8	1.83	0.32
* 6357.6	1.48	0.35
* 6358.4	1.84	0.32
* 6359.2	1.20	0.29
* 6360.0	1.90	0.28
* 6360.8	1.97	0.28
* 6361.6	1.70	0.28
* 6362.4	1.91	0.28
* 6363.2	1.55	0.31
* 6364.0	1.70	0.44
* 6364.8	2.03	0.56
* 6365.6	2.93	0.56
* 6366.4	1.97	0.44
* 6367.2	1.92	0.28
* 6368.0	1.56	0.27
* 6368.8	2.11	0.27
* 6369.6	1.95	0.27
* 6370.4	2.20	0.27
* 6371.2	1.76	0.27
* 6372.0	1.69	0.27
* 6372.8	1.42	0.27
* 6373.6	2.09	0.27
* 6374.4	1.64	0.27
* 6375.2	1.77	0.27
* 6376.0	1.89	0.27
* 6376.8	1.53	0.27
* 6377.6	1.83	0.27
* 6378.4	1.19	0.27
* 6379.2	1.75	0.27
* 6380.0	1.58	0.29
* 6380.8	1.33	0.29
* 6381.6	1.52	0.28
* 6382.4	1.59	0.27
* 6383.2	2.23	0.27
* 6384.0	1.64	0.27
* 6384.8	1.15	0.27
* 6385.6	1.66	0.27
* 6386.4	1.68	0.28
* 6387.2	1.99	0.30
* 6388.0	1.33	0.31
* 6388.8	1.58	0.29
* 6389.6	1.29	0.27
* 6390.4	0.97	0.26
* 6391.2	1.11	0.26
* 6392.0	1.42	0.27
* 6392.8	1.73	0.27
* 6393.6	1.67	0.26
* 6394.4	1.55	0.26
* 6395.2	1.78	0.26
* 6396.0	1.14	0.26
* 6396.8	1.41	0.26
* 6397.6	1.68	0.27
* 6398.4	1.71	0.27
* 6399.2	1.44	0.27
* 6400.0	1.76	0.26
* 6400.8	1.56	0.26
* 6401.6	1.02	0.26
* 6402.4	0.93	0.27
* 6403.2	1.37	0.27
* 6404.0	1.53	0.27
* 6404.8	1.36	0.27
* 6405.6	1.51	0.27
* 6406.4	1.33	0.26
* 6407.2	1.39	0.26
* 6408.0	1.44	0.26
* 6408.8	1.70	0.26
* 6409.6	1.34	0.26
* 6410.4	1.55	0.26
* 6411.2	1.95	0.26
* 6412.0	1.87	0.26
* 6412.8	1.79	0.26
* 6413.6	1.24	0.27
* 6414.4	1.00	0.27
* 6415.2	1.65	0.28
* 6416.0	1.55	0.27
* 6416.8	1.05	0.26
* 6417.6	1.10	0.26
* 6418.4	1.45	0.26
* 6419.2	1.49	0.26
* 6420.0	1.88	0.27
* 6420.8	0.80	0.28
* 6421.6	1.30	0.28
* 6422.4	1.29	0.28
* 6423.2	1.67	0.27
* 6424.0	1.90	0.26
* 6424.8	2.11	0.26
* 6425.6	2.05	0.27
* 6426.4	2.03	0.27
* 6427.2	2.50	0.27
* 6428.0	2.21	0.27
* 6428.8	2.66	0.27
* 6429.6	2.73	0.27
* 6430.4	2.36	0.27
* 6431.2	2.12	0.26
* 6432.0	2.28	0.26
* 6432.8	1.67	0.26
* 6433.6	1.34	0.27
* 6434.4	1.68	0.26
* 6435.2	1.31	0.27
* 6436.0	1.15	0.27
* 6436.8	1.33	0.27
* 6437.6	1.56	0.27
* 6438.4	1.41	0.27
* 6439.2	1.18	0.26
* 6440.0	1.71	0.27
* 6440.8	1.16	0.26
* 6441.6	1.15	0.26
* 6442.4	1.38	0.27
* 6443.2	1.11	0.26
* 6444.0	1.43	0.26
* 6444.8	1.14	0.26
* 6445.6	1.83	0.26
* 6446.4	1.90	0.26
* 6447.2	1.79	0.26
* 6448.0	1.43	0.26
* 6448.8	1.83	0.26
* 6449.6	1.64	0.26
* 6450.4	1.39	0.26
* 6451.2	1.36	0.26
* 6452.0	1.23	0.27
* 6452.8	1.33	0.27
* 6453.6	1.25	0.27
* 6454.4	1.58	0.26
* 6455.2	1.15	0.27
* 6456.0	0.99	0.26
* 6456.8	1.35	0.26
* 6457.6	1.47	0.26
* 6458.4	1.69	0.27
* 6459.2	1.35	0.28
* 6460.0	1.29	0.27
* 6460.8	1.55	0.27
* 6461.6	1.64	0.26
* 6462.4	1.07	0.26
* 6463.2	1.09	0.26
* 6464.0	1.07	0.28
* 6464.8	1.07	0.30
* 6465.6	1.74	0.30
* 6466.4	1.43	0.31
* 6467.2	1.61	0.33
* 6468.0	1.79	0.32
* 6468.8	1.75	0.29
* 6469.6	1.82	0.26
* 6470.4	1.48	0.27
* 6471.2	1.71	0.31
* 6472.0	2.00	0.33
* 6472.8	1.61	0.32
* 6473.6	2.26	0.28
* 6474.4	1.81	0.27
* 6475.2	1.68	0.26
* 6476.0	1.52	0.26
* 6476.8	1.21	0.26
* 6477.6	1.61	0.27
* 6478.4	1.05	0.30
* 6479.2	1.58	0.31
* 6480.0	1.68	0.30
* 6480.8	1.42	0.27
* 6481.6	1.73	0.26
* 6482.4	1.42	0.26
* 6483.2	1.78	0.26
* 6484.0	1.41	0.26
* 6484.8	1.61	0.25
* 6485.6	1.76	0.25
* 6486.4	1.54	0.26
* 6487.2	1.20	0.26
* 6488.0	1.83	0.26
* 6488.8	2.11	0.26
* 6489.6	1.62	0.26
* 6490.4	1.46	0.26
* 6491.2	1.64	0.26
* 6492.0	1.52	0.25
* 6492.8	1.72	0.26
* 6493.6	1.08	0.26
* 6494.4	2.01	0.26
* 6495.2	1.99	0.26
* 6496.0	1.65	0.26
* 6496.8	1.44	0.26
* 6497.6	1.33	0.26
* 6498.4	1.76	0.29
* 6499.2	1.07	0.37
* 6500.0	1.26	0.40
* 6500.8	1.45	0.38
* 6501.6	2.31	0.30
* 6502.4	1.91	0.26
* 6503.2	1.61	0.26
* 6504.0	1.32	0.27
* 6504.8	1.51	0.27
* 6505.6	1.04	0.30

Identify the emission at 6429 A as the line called H-beta 4861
